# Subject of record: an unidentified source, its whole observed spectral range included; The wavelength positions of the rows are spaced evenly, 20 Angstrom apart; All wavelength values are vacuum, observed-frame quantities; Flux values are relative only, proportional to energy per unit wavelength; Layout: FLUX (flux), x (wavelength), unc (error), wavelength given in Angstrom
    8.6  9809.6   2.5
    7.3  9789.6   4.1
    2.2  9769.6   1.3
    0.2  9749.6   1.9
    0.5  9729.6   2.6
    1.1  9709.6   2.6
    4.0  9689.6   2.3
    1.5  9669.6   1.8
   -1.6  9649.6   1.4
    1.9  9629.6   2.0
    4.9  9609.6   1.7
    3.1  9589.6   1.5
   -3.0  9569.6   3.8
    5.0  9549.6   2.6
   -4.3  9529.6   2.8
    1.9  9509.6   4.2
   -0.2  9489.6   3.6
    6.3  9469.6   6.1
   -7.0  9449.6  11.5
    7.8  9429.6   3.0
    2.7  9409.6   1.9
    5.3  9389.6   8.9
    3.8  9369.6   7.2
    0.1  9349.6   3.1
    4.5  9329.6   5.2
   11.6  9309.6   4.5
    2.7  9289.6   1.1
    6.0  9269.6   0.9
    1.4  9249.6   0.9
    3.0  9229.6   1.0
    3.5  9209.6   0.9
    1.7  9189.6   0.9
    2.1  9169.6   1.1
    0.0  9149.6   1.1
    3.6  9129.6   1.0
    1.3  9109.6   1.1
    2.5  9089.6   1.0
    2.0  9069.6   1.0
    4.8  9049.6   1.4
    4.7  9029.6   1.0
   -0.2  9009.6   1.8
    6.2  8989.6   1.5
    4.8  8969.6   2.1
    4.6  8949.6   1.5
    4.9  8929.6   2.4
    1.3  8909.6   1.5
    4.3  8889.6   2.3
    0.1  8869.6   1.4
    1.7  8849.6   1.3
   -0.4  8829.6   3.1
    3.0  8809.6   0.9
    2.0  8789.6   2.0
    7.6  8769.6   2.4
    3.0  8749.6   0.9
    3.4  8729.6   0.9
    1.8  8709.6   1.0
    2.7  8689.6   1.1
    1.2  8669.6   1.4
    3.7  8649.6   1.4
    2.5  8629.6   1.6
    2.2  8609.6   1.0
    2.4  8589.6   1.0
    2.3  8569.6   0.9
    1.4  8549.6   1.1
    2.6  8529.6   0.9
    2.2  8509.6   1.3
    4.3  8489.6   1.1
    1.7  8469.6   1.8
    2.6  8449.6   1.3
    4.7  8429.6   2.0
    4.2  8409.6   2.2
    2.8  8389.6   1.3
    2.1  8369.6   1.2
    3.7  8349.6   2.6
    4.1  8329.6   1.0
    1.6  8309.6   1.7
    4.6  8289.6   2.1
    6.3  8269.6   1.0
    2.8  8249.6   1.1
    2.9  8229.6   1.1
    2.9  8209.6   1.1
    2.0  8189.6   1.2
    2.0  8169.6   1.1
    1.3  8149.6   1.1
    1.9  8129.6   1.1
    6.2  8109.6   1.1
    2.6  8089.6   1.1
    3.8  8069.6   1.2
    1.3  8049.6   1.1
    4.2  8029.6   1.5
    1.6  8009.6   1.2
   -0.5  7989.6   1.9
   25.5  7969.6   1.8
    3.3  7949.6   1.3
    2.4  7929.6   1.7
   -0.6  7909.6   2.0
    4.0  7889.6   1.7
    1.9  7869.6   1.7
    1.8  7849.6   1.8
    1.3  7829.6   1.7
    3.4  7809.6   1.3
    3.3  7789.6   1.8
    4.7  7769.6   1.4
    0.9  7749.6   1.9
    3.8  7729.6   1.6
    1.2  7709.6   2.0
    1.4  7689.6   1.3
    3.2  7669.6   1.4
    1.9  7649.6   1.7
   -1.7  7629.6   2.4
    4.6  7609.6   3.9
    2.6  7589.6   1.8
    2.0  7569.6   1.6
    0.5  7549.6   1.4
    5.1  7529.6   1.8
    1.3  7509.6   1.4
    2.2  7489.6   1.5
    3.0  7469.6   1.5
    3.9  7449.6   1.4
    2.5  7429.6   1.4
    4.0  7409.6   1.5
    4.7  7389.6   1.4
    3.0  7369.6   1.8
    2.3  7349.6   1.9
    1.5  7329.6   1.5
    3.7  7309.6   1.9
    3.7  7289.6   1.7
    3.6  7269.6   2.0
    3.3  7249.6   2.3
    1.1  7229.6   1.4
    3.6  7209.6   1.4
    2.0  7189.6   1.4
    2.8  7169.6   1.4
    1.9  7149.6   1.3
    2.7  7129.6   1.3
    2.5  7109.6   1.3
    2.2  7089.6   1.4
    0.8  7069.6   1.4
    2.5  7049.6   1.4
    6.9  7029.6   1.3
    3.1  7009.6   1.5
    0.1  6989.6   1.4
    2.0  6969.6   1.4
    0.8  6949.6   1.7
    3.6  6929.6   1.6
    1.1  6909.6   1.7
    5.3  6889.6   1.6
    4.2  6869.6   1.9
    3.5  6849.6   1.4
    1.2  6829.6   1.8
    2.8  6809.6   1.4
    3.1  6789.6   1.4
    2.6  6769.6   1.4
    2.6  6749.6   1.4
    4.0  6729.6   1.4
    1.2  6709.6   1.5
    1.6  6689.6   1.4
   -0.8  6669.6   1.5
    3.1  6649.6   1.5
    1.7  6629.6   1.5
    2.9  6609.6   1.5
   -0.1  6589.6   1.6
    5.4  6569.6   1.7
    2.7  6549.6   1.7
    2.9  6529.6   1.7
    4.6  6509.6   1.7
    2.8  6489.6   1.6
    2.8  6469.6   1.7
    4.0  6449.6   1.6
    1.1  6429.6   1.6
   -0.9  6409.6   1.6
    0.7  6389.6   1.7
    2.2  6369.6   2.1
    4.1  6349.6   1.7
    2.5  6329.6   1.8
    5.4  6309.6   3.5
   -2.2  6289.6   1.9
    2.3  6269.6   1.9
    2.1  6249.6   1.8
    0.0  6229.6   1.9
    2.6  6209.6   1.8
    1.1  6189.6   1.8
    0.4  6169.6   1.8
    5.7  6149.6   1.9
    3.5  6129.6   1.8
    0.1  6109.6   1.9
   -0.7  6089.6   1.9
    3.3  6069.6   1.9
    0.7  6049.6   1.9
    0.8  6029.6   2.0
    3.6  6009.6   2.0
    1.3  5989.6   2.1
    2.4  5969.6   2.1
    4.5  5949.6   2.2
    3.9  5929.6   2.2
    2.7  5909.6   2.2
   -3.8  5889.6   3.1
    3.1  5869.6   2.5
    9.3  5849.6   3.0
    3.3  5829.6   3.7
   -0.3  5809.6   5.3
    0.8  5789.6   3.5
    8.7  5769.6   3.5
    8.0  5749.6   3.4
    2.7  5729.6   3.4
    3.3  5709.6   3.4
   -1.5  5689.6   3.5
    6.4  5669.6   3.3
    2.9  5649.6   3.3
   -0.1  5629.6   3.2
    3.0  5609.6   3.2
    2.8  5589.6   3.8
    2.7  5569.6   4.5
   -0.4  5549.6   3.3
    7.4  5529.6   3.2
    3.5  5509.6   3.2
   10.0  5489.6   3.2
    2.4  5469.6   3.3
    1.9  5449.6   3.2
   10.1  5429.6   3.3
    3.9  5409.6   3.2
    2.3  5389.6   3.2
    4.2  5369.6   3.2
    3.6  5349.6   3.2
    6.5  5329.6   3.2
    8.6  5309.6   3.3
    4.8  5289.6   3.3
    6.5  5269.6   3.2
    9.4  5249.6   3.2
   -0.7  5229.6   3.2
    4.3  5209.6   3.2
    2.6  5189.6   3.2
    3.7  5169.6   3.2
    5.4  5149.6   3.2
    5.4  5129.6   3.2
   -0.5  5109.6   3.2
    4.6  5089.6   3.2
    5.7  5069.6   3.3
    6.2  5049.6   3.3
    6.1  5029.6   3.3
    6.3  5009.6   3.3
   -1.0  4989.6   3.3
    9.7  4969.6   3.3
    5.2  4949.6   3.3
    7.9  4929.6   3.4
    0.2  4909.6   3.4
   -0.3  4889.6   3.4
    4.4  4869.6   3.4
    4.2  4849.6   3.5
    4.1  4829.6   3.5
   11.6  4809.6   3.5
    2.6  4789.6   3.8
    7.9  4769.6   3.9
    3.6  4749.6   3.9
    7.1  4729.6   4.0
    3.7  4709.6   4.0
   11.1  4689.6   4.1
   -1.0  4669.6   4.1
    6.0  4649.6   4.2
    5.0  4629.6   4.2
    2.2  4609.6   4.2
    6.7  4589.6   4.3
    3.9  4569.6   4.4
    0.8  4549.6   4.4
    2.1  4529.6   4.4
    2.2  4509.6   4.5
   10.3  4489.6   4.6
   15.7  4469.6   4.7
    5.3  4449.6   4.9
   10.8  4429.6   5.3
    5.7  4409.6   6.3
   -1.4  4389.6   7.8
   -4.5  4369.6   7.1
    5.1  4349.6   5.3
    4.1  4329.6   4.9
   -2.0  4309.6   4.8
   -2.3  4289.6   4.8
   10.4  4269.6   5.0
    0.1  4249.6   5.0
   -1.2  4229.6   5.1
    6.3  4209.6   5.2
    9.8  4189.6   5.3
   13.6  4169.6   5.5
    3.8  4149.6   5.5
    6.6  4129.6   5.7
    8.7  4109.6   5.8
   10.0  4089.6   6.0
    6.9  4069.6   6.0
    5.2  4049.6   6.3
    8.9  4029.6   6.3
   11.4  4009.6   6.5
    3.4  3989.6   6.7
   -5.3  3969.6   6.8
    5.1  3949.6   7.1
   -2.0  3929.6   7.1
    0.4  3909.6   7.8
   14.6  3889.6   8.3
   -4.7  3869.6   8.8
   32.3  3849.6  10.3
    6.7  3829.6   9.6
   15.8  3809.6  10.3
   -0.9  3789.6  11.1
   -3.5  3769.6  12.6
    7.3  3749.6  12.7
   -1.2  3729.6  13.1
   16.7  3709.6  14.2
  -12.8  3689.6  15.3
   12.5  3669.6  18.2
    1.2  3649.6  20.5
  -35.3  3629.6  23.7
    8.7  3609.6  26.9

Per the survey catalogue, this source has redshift 1.137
